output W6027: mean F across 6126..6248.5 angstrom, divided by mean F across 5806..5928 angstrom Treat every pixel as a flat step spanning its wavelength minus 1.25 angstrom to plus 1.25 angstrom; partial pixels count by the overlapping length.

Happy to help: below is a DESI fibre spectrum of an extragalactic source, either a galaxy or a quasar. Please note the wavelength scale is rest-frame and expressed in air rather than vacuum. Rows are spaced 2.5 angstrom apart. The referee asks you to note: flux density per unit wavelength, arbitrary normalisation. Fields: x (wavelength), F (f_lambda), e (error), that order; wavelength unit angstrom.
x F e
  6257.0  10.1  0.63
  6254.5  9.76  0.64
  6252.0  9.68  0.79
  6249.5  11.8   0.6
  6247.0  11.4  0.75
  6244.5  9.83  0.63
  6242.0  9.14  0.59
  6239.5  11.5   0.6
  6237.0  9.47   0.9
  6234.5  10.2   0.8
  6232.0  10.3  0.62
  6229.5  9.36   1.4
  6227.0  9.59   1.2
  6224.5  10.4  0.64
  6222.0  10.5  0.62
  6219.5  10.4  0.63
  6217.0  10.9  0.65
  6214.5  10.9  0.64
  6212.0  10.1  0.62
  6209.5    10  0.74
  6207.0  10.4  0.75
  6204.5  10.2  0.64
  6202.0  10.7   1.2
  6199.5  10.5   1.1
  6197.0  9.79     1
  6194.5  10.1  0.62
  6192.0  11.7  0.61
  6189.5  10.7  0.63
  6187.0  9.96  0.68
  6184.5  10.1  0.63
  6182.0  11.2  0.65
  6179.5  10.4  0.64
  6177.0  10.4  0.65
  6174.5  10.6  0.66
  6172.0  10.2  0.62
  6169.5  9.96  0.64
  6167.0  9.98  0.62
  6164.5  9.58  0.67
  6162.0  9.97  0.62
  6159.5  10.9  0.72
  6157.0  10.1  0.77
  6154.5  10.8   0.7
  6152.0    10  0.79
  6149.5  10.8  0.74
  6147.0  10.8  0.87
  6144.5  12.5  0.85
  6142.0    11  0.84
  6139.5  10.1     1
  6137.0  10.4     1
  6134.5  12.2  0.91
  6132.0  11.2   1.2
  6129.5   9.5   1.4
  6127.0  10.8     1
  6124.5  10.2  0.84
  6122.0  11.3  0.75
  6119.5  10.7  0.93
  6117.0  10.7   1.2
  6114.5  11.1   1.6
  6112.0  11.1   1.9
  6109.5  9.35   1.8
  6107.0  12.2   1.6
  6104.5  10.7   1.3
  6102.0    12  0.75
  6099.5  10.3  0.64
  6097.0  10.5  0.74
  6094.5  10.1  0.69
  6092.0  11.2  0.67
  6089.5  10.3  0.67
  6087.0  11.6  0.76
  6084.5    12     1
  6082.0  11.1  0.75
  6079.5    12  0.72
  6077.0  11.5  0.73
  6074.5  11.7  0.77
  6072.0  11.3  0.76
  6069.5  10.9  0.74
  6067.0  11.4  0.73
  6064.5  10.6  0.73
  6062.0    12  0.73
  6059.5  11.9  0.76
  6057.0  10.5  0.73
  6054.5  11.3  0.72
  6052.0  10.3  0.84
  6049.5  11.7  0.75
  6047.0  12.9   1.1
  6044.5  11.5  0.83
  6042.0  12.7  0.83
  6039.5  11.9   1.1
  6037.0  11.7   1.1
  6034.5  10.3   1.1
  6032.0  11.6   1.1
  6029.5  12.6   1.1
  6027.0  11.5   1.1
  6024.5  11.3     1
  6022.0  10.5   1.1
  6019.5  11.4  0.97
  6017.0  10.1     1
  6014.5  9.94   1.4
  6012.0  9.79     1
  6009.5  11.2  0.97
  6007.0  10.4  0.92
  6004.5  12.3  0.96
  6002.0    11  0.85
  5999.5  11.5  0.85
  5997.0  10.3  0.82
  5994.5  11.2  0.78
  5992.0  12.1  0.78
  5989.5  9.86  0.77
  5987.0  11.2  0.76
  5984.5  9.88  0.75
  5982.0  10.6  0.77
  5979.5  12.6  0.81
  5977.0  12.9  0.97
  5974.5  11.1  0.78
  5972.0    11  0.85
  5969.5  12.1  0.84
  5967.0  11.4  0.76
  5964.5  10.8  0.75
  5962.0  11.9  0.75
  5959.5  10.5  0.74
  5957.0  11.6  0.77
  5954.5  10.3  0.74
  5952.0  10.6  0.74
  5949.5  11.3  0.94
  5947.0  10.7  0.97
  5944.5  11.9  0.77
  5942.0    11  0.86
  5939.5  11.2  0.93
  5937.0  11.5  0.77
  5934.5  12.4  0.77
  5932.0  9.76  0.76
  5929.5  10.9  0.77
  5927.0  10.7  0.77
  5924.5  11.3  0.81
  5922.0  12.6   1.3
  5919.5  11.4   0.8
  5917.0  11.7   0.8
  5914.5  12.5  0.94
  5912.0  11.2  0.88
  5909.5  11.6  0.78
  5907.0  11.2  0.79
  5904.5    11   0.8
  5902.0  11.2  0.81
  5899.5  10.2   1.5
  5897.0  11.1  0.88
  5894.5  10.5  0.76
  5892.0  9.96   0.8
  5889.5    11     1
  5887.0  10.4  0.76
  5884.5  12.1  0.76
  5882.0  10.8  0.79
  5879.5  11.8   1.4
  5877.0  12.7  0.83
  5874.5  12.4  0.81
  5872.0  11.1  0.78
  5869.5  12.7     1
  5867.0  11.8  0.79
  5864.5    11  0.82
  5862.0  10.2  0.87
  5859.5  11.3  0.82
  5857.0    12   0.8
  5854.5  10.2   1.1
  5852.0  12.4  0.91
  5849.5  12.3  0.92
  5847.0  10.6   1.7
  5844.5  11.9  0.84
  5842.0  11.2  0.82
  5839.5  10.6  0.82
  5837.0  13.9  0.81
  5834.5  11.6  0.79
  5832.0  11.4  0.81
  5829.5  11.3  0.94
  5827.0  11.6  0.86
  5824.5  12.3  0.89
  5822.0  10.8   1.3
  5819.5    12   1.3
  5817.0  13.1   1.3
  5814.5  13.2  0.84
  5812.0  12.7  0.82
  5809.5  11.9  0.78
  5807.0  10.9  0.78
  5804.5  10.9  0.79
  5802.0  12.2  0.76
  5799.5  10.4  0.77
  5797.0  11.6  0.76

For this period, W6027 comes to 0.9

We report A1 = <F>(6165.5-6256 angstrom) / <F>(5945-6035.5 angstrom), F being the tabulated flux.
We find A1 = 0.9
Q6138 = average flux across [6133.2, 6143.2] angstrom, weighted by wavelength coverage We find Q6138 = 10.9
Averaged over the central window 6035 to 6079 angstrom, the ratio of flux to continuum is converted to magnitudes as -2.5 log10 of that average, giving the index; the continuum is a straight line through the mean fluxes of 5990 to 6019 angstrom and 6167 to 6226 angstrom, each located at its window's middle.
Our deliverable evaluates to -0.07 mag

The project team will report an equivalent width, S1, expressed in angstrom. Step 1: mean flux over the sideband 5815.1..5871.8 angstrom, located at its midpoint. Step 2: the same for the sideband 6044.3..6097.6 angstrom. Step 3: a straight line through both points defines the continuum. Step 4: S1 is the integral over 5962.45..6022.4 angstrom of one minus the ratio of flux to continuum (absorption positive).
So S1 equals 1.8 angstrom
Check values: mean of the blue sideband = 11.7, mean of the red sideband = 11.3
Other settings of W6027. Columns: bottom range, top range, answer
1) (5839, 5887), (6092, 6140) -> 0.94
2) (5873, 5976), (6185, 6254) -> 0.92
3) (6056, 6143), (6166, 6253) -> 0.94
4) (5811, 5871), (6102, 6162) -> 0.92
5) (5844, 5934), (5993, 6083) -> 1.00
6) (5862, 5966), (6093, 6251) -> 0.94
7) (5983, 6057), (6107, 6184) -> 0.95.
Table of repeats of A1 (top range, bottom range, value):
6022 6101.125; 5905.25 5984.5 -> 1.00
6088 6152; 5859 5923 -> 0.95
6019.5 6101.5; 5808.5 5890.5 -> 0.97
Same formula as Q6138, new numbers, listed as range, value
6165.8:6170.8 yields 9.97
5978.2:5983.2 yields 11.6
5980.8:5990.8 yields 10.4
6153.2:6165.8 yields 10.3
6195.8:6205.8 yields 10.3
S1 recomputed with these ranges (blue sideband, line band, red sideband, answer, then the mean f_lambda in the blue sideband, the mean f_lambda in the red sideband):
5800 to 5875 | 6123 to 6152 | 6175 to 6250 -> -0.5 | 11.7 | 10.4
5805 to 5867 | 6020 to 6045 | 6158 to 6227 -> -1.4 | 11.7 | 10.4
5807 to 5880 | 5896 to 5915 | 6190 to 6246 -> 0.5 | 11.8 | 10.3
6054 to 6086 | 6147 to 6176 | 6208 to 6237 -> 1.1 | 11.4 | 10.2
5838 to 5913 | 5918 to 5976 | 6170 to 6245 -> -0.8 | 11.3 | 10.3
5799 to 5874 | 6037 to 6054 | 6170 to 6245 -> -1.4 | 11.7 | 10.3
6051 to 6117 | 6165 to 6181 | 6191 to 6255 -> 0.6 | 11.1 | 10.3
